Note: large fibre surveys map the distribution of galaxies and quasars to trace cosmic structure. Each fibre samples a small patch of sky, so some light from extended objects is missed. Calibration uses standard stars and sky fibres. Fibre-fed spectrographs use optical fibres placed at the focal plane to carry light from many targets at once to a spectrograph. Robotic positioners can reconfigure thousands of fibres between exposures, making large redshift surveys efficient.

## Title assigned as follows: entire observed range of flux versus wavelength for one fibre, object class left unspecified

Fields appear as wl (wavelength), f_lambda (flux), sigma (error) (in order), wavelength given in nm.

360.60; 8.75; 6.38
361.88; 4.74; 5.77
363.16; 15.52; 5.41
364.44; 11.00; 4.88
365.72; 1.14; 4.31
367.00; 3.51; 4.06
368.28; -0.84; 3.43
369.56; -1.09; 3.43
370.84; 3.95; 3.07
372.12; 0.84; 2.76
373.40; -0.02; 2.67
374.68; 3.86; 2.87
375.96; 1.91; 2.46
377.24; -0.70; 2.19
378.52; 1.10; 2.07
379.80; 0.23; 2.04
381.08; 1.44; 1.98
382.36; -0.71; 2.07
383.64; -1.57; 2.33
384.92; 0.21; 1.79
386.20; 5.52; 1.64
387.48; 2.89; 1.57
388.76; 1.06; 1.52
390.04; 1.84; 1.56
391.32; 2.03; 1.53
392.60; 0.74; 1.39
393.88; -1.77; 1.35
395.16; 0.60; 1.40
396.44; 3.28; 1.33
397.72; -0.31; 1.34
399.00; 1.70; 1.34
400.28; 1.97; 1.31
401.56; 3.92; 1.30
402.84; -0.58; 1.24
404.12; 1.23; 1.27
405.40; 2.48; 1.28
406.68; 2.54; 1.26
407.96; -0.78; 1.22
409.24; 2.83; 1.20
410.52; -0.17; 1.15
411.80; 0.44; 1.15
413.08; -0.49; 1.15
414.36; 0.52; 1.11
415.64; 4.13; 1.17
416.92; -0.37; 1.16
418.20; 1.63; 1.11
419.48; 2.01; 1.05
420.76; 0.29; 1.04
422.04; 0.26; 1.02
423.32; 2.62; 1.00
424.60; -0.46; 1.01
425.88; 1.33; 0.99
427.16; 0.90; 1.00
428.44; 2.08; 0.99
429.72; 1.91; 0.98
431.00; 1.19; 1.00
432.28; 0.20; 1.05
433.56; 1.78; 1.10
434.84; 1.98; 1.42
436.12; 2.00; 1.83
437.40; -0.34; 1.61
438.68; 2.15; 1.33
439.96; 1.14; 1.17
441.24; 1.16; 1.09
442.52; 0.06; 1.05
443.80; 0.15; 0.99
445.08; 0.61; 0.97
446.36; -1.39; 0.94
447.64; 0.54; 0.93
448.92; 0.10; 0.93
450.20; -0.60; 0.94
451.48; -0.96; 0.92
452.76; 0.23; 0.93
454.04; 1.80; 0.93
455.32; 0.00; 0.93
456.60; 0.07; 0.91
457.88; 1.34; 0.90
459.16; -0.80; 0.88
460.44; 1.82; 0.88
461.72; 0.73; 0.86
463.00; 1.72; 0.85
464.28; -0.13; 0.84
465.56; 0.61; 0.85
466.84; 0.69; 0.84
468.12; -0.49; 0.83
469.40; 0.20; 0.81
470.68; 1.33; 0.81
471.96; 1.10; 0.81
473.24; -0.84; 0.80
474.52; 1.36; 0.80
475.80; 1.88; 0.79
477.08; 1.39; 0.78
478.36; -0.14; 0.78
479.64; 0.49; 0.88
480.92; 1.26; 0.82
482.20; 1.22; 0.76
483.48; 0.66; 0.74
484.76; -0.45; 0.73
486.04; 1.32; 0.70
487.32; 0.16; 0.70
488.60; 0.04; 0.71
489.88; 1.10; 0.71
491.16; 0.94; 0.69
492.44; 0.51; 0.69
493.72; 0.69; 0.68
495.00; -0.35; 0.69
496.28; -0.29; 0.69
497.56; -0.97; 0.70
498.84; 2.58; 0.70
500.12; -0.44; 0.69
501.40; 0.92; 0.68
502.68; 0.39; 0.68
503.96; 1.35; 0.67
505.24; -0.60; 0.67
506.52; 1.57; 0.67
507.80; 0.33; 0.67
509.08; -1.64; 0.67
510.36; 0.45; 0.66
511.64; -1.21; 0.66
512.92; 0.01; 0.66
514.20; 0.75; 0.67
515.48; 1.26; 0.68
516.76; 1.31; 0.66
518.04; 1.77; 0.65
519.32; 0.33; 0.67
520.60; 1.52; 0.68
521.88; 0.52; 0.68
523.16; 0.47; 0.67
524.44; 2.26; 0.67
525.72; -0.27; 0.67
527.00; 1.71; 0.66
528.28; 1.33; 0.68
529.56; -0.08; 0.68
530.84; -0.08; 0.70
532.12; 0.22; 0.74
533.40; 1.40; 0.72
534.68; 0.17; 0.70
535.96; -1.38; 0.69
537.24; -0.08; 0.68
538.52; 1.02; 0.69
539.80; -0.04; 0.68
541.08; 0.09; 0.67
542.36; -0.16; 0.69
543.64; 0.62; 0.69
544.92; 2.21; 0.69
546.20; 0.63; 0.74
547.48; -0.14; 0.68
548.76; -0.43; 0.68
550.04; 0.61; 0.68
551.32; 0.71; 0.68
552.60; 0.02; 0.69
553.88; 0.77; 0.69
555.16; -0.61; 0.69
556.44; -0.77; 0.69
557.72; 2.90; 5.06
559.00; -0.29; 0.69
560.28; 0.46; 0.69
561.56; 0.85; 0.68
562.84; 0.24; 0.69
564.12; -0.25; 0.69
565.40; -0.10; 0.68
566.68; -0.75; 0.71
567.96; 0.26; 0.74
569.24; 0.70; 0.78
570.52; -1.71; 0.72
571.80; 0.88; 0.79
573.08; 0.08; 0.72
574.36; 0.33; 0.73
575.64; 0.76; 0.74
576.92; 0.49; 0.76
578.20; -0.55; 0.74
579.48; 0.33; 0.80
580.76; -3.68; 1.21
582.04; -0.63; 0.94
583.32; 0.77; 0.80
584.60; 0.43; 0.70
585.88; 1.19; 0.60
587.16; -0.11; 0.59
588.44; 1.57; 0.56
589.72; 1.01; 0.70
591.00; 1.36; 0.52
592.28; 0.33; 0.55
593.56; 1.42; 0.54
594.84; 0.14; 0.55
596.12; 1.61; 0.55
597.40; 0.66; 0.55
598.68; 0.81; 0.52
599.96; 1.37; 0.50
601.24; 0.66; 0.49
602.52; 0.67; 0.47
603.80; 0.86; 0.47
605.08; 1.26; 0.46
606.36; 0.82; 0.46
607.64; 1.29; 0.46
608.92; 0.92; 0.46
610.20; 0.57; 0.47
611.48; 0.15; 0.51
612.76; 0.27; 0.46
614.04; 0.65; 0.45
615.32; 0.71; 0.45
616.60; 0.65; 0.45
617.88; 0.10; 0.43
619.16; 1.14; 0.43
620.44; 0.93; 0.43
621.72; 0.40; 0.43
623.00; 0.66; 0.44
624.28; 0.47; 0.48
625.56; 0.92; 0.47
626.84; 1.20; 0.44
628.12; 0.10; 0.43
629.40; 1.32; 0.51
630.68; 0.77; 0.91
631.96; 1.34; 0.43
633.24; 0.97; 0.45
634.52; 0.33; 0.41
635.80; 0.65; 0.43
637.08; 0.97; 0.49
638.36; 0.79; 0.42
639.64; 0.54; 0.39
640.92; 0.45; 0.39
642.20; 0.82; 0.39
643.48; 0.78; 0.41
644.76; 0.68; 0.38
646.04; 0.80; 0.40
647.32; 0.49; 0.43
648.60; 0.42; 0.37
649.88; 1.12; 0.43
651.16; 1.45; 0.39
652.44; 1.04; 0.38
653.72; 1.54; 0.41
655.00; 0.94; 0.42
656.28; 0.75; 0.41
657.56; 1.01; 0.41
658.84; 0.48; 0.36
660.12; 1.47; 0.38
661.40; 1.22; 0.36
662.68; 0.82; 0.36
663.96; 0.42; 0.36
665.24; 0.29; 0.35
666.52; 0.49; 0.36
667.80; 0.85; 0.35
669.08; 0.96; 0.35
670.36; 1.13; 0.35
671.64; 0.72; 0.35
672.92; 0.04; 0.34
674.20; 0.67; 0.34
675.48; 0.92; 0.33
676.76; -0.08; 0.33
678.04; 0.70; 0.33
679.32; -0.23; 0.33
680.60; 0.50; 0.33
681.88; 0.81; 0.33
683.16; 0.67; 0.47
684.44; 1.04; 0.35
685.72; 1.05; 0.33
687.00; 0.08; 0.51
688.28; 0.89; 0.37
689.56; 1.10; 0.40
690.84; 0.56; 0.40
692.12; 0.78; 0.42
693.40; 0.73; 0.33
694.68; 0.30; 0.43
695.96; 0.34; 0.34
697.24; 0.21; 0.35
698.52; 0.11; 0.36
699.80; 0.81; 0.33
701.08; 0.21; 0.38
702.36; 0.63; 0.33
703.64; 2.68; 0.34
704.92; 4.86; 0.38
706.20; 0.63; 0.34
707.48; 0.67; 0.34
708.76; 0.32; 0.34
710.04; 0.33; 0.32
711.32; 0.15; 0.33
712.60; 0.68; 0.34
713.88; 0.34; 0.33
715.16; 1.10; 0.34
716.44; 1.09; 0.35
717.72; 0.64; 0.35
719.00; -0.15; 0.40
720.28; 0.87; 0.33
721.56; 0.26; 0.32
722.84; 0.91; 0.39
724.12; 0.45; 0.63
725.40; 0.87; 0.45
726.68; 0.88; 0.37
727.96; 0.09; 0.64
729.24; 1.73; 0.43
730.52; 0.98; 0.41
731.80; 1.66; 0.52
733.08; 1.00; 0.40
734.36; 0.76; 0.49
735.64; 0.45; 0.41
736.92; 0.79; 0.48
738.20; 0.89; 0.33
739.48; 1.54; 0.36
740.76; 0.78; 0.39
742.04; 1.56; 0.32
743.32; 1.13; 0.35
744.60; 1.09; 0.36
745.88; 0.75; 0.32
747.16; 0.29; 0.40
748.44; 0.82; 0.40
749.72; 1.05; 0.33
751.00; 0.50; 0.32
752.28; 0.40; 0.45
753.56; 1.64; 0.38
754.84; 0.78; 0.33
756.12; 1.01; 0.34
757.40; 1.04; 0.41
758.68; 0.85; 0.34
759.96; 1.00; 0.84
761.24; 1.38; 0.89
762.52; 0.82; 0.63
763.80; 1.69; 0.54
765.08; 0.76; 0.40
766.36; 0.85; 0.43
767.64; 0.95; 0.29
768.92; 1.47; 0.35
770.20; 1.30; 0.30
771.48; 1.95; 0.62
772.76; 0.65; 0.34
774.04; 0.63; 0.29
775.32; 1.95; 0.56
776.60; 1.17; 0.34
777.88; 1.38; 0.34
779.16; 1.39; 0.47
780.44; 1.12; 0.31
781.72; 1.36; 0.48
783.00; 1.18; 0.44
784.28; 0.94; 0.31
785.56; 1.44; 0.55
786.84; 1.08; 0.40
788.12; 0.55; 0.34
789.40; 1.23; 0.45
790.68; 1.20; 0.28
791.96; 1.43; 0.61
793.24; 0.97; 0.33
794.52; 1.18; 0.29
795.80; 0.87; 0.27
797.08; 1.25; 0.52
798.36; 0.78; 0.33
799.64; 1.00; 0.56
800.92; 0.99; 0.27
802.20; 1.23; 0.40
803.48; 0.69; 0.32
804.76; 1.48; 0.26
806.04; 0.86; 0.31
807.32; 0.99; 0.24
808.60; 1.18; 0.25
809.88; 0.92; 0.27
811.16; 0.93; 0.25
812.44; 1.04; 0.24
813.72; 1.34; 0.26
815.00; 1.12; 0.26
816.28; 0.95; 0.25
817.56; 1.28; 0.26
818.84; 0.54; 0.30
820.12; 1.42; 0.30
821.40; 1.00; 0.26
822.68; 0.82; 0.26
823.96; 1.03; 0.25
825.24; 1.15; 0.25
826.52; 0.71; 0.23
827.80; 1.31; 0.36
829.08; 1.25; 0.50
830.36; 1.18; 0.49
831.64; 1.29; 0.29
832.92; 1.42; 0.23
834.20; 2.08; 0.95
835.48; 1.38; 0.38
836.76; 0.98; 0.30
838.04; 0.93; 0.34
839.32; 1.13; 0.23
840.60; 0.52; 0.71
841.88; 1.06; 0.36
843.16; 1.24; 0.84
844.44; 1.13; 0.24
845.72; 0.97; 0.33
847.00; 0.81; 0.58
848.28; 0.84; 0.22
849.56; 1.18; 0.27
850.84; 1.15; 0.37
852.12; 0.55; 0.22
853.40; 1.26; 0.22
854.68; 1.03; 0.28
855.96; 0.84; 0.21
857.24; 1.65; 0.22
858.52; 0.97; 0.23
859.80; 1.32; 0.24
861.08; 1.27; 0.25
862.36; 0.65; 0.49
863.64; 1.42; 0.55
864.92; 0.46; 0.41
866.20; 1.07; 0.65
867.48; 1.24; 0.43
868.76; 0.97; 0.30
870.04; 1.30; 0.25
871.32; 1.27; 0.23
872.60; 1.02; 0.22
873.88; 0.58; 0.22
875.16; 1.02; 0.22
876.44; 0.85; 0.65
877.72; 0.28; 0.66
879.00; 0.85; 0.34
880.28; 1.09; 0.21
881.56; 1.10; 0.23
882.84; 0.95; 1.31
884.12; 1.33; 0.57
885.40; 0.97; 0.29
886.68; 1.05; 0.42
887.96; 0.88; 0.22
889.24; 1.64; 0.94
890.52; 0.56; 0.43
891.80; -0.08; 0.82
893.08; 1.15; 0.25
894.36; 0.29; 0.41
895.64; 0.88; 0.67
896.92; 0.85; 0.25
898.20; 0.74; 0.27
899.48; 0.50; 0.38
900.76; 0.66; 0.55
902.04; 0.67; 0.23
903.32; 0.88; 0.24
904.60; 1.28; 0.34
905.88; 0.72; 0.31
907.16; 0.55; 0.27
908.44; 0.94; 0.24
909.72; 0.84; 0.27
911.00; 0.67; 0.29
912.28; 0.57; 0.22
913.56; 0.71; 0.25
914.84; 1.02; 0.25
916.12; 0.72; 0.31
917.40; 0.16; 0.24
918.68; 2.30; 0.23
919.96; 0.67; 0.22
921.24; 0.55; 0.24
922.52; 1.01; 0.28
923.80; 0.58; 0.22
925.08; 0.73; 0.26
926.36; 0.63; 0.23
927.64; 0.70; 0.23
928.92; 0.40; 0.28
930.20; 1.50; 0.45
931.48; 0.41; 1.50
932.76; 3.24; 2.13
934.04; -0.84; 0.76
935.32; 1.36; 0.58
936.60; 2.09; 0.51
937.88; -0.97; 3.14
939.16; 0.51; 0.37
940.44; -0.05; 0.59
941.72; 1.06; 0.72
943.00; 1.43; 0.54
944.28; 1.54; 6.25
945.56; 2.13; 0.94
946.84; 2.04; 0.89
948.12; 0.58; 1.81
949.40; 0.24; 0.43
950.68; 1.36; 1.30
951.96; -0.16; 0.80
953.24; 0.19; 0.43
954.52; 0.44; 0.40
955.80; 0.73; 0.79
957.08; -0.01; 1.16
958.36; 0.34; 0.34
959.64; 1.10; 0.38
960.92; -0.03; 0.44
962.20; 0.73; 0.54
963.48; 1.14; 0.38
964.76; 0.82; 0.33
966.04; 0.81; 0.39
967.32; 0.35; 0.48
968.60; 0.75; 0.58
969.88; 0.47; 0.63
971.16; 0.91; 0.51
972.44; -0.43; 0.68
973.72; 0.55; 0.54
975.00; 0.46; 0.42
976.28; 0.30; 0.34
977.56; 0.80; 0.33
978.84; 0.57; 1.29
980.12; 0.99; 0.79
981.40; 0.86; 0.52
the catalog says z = 0.889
